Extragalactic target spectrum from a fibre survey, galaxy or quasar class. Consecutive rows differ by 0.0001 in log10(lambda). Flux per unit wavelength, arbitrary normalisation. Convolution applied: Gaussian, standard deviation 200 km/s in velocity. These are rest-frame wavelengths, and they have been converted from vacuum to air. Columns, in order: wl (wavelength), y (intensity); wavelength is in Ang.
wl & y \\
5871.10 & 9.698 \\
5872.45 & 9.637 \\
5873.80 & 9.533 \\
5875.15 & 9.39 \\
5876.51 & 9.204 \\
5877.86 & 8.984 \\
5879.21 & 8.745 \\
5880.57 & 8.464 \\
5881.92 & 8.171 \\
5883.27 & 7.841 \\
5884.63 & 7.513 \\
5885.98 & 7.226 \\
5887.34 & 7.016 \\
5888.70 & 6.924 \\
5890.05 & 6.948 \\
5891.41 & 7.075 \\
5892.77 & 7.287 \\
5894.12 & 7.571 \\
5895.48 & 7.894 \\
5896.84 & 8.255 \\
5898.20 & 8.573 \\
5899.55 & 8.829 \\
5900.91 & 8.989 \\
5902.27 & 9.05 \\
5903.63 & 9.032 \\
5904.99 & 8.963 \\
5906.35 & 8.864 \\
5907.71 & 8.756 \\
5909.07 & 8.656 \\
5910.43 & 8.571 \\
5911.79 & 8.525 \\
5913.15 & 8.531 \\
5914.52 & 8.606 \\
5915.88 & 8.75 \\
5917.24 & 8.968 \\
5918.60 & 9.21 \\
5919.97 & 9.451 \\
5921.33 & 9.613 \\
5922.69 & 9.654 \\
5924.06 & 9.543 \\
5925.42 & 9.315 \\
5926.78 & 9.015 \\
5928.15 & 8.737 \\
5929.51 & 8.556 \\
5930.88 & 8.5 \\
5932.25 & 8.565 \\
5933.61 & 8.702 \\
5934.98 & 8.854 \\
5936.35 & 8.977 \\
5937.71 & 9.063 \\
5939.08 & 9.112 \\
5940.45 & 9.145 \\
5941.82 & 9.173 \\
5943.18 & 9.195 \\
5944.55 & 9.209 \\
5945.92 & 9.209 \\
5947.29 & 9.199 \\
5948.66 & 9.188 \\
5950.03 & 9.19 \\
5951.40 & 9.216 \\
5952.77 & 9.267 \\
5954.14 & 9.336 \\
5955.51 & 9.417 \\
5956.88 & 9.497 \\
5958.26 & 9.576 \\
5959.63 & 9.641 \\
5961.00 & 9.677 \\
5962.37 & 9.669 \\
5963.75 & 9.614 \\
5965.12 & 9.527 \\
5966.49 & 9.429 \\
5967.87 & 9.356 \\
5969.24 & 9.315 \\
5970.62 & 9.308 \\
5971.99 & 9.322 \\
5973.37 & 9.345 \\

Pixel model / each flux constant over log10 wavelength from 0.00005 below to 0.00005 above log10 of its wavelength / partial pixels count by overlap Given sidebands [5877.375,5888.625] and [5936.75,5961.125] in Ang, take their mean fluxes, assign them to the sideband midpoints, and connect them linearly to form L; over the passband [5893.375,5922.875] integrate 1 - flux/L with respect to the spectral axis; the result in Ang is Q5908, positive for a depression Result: -1.14 Ang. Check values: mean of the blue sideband 7.92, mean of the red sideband 9.28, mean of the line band 8.77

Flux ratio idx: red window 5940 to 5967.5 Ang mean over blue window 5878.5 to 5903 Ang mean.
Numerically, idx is 1.18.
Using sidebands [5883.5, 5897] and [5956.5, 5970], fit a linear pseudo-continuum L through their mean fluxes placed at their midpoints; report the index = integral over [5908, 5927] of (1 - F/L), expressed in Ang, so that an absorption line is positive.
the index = -2.0 Ang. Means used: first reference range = 7.35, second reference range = 9.52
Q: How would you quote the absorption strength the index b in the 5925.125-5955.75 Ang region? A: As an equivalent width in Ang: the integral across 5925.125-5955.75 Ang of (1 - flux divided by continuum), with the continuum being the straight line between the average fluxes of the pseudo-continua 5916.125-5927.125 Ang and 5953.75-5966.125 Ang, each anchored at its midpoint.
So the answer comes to 1.3 Ang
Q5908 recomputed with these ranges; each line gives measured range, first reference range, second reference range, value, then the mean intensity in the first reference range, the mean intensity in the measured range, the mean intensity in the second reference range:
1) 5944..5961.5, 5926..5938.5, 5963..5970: -0.3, 8.78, 9.35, 9.44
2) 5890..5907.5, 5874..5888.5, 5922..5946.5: 0.4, 8.25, 8.32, 9.03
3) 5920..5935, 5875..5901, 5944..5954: -0.4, 8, 9.03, 9.22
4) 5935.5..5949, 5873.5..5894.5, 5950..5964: 0.0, 7.97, 9.14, 9.47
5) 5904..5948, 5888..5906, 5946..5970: -1.2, 8.12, 8.98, 9.41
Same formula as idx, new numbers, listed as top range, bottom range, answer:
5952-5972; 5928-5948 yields 1.06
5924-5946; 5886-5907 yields 1.11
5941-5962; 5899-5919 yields 1.06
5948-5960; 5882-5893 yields 1.29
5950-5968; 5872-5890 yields 1.14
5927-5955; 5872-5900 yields 1.11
